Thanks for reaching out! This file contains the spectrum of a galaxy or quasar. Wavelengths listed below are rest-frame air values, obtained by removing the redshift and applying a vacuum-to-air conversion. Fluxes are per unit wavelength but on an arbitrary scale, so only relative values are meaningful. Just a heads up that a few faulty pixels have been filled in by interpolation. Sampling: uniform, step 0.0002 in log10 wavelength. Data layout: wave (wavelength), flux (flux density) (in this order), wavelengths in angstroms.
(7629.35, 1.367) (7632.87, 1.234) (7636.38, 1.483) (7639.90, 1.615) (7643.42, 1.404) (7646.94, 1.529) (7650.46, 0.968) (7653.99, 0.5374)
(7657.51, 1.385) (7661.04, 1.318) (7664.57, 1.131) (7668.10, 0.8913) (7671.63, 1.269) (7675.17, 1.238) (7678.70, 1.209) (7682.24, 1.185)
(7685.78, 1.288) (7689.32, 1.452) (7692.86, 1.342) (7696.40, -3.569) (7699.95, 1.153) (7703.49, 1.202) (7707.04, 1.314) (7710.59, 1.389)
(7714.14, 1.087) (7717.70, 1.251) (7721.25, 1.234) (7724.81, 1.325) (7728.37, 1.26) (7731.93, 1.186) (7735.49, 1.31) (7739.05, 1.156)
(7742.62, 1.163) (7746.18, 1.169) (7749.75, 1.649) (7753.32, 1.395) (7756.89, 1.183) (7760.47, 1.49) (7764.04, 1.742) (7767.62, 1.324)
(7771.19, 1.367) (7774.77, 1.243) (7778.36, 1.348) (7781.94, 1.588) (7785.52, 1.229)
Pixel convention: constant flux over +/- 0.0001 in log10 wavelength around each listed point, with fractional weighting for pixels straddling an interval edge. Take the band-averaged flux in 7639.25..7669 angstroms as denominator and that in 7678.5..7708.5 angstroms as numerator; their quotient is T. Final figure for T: 0.59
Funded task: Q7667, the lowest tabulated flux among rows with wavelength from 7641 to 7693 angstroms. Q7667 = 0.5374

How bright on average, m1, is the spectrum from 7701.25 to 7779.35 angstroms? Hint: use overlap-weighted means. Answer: 1.31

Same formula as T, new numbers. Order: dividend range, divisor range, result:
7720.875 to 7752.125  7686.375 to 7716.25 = 1.82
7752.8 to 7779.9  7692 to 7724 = 1.94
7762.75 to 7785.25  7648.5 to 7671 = 1.34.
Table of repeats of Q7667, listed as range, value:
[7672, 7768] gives -3.569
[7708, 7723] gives 1.087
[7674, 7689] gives 1.185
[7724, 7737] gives 1.186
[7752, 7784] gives 1.183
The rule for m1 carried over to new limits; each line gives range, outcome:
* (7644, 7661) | 1.15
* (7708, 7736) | 1.25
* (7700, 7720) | 1.24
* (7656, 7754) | 1.08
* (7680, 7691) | 1.3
